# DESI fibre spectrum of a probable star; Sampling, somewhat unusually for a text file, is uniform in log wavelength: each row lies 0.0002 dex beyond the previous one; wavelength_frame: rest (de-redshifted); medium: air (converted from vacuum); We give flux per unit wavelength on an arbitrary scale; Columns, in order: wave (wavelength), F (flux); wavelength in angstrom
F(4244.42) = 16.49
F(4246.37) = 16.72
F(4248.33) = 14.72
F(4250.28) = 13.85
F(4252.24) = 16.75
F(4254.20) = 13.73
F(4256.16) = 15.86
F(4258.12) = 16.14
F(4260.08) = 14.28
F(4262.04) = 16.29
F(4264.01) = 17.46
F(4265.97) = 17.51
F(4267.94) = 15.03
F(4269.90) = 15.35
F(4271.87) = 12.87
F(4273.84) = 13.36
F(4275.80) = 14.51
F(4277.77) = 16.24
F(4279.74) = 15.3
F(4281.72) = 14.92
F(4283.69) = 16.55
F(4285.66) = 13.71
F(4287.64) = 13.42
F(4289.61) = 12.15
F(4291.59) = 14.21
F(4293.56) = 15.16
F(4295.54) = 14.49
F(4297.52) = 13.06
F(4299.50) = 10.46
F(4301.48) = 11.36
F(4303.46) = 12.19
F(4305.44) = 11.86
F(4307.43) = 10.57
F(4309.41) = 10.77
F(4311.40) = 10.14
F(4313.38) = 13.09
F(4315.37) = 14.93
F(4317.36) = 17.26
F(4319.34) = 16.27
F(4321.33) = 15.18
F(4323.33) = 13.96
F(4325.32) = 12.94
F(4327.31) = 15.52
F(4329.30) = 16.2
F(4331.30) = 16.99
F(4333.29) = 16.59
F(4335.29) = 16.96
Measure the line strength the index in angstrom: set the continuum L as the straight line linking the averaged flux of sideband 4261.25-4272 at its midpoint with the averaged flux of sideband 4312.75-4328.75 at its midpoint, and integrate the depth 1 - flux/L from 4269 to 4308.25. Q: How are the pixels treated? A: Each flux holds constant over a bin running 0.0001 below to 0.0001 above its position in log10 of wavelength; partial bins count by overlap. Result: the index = 4.99 angstrom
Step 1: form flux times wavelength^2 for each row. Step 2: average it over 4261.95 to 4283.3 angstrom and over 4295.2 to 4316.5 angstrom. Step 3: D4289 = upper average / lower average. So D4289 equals 0.80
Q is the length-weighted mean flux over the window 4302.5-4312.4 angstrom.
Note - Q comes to 11.1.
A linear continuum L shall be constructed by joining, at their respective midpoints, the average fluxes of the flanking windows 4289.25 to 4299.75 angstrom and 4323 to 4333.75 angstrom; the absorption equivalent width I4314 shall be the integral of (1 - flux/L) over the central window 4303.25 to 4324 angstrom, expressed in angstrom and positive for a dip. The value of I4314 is 1.83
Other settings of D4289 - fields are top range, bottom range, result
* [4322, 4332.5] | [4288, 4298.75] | 1.12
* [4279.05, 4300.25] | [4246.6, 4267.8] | 0.90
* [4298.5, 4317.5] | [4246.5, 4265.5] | 0.79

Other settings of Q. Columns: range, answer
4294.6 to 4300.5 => 12.6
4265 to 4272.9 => 15.2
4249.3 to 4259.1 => 15.3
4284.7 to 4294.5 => 13.7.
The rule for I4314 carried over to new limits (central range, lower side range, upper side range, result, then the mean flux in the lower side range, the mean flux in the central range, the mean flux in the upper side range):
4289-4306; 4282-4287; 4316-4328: 2.53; 15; 12.8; 15.2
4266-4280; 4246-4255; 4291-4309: -0.93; 15.1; 14.8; 12.5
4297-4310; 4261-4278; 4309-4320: 2.54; 15.4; 11.4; 13.8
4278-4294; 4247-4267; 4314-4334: 1.15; 15.7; 14.5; 15.5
